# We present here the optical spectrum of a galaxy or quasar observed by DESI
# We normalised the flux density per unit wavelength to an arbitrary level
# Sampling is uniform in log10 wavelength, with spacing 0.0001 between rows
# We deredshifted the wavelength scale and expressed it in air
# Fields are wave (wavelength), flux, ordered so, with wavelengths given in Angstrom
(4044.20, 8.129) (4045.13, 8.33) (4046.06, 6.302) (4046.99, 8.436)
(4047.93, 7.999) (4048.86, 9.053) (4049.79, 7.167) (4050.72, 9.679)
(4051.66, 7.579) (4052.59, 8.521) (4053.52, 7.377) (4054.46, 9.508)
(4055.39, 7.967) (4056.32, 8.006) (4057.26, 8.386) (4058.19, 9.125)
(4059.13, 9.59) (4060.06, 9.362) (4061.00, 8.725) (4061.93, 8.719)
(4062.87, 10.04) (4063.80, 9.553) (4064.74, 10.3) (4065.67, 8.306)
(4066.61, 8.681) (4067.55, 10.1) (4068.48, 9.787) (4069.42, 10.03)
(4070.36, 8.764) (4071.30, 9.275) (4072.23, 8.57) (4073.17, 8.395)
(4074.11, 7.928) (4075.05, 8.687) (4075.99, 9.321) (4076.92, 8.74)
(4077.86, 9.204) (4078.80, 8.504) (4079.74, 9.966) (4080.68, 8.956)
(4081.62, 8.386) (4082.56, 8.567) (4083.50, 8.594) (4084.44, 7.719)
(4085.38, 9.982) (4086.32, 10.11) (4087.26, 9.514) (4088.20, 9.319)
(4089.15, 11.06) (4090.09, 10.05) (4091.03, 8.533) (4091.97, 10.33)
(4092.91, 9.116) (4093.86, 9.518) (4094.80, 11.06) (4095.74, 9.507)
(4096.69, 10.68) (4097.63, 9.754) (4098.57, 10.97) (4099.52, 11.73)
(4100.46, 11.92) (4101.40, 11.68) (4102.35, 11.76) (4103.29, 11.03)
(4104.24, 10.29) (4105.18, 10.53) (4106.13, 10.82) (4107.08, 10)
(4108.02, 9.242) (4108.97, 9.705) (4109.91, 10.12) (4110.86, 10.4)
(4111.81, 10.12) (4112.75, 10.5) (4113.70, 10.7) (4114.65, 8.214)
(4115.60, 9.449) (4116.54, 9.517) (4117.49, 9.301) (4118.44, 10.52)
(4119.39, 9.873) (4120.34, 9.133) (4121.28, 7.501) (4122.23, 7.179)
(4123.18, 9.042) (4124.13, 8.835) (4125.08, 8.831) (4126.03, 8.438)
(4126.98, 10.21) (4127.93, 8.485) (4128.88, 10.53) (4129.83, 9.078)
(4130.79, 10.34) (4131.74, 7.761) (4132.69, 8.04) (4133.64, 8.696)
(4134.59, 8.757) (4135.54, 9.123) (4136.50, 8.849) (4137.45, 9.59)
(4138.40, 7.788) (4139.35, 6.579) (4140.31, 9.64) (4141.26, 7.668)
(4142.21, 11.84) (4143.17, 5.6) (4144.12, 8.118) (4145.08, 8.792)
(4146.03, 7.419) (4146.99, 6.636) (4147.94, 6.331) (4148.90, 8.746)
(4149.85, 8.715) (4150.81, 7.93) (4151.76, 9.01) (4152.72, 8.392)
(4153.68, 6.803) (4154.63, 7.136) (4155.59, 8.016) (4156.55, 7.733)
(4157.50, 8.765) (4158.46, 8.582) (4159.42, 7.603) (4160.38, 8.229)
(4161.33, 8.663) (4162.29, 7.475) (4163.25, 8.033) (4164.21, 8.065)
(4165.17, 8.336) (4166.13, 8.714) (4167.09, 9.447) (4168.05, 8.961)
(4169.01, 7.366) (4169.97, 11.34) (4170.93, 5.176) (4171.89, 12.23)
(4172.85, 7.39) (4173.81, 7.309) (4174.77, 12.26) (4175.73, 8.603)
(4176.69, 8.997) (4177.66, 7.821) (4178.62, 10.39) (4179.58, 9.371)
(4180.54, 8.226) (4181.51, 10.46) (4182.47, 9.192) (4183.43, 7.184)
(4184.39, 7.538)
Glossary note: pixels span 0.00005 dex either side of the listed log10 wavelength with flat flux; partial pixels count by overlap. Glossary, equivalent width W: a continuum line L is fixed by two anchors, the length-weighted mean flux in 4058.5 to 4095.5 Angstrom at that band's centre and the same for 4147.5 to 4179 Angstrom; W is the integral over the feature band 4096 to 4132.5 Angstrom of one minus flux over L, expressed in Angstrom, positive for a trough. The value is -3.7 Angstrom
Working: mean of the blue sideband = 9.27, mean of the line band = 9.83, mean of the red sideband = 8.44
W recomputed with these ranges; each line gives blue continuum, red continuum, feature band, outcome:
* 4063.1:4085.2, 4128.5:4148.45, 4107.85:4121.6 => -1.6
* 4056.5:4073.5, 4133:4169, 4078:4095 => -0.8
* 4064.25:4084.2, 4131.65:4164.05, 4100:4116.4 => -3.3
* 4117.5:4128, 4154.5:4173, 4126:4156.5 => 1.1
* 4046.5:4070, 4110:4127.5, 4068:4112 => -3.0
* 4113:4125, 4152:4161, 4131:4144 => 0.1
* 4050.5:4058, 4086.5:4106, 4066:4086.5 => 0.9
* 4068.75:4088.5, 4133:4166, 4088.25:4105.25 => -3.3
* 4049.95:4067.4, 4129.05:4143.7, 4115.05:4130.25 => -0.7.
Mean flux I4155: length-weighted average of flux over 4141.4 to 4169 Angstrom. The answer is 8.13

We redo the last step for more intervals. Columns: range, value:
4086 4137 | 9.73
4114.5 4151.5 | 8.65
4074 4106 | 9.83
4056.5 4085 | 9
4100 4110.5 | 10.6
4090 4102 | 10.4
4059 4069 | 9.38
